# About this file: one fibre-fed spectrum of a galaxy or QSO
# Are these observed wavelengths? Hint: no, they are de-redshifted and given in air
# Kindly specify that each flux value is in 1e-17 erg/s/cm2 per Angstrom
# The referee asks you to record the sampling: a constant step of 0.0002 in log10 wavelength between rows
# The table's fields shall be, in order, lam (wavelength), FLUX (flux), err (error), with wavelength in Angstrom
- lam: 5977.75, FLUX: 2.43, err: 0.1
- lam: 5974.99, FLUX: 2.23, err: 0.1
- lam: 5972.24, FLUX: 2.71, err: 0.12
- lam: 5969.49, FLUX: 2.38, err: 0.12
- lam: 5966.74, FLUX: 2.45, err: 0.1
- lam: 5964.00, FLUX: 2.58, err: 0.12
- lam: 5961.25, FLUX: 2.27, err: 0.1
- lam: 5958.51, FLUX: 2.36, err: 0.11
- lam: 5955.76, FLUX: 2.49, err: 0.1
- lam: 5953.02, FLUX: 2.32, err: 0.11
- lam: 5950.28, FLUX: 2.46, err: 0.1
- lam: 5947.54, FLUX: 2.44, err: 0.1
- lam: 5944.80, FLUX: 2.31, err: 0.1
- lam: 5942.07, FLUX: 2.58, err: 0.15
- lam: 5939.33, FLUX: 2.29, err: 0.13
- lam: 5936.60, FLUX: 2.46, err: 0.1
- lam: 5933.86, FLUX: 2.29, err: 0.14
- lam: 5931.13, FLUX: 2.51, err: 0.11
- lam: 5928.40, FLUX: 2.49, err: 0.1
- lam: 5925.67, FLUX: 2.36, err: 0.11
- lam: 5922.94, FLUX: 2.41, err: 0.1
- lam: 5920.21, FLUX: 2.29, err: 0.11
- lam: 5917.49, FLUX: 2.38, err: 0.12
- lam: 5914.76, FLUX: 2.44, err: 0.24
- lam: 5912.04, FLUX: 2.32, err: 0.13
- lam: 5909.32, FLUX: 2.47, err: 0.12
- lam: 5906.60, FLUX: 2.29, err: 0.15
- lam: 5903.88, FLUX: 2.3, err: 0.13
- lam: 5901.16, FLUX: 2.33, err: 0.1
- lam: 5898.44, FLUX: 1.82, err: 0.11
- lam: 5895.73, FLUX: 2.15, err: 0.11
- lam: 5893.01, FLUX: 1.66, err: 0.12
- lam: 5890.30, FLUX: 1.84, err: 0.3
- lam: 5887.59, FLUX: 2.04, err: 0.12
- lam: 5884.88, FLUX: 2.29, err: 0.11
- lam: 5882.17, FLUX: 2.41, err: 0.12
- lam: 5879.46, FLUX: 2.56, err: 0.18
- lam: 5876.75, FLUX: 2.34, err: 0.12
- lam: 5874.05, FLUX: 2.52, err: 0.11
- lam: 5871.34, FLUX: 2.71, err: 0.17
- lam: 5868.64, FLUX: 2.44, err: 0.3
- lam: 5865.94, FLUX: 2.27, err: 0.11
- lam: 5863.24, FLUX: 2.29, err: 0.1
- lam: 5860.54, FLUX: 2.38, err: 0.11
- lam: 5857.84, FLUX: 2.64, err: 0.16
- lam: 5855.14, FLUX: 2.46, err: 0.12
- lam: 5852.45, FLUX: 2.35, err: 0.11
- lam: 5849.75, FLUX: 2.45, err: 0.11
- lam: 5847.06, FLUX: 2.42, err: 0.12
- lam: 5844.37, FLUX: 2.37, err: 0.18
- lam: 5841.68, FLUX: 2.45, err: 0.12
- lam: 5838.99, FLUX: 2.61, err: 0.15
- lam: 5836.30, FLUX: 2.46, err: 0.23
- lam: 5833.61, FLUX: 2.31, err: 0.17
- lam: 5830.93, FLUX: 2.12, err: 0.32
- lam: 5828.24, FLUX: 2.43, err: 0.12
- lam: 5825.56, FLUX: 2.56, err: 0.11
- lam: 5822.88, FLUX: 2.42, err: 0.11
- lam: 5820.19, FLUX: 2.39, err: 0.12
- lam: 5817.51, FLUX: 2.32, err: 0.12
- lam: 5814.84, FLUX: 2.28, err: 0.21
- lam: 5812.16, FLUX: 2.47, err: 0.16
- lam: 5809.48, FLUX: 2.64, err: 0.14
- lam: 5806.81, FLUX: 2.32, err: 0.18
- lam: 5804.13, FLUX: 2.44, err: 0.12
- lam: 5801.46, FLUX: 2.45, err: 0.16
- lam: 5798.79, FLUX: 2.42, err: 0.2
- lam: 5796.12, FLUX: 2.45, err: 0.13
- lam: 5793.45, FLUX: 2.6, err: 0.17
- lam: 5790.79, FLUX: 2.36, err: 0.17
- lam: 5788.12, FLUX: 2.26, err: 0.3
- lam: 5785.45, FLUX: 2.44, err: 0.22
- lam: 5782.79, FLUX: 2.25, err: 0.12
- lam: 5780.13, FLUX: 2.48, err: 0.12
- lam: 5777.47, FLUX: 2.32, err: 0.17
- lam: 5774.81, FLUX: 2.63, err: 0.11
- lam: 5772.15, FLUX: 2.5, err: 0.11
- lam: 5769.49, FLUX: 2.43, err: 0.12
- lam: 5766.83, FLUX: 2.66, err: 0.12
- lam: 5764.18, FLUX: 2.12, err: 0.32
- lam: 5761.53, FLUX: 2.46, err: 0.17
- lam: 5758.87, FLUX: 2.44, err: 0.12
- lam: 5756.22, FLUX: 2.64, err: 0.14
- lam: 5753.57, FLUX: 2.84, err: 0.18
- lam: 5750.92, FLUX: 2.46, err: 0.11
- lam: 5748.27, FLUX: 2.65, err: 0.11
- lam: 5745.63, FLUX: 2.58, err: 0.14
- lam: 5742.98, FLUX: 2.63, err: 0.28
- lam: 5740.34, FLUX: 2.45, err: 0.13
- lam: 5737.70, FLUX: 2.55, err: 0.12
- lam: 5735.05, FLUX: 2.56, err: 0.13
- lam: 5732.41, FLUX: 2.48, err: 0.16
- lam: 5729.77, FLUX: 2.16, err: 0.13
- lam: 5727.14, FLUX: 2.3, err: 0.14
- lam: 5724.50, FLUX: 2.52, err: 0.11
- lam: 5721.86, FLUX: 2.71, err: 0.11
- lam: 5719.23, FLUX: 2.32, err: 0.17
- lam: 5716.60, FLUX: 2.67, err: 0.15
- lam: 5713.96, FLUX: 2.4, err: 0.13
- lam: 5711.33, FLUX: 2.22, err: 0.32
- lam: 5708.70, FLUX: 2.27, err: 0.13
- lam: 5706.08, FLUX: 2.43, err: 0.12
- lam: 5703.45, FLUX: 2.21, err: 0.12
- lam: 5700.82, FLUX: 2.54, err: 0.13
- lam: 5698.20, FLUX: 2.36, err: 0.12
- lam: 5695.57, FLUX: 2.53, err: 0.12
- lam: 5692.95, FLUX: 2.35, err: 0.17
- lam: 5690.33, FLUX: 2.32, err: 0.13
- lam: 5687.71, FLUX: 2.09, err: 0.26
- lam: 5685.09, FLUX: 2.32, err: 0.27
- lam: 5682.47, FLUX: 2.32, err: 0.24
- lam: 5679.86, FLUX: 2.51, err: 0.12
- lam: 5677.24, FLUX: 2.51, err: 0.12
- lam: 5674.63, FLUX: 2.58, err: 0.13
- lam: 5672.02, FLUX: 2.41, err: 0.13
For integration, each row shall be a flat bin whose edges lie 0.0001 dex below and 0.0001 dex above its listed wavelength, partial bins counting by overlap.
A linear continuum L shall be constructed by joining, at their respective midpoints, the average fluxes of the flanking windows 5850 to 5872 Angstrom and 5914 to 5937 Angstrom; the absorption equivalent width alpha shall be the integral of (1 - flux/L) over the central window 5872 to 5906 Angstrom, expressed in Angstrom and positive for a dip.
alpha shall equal 3.1 Angstrom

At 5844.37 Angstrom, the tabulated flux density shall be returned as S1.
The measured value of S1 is 2.37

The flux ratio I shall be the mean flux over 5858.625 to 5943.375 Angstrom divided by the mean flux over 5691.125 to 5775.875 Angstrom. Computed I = 0.94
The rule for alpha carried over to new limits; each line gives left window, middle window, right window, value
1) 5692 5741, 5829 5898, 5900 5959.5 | 1.89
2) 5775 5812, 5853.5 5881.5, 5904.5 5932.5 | -0.60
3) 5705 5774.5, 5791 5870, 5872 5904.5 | -3.88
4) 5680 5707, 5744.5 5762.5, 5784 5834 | -1.54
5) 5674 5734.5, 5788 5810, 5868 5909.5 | -1.12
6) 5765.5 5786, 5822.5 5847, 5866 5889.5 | 0.09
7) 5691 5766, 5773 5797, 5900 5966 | 0.19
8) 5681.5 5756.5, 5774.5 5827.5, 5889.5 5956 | -0.72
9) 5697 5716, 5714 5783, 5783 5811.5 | -2.96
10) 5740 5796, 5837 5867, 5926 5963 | 0.23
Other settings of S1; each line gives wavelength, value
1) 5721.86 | 2.71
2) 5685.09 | 2.32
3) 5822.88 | 2.42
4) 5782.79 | 2.25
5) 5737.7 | 2.55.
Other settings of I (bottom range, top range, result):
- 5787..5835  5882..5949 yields 0.95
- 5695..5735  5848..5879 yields 1.01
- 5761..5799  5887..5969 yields 0.96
